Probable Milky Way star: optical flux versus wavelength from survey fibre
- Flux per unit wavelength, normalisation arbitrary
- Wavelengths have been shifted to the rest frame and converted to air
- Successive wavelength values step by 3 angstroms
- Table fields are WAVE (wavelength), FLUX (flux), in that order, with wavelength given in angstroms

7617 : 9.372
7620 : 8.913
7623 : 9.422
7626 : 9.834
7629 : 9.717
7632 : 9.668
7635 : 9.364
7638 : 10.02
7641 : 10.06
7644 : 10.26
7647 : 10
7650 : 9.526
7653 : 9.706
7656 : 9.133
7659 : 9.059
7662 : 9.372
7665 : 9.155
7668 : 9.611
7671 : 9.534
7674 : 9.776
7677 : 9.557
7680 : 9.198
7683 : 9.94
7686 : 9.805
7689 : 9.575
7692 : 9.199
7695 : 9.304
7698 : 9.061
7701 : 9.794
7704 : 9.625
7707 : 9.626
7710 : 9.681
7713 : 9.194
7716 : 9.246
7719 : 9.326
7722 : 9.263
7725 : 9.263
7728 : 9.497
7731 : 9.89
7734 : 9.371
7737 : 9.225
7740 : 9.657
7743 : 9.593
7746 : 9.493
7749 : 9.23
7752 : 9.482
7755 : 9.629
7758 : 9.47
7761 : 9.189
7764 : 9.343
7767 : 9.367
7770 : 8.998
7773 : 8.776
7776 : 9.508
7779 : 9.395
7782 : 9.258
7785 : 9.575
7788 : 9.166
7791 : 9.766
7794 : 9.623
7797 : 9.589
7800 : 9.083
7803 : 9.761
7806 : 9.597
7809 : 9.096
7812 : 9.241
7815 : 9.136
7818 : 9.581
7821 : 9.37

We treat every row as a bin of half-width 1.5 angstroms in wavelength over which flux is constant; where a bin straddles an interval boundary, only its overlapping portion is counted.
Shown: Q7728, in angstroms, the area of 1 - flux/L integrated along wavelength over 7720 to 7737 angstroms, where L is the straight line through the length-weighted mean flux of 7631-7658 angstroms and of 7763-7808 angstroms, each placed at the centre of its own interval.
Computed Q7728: 0.2 angstroms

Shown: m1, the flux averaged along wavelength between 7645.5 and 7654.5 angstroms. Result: 9.74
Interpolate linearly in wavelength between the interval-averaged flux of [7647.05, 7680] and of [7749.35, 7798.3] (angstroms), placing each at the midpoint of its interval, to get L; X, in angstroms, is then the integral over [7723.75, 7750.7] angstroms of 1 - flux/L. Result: -0.2 angstroms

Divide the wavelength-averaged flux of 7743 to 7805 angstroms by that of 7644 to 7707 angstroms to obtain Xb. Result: 0.99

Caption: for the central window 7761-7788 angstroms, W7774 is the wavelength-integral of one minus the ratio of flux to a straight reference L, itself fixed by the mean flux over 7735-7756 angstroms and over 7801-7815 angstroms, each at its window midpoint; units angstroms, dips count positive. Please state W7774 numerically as 0.5 angstroms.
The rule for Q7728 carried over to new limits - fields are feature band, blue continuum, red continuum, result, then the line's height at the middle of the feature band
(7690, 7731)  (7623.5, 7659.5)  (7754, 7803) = 0.53 angstroms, 9.54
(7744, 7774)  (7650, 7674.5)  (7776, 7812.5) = 0.38 angstroms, 9.43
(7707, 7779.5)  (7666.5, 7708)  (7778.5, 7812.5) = 0.79 angstroms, 9.49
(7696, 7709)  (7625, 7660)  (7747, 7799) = 0.04 angstroms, 9.55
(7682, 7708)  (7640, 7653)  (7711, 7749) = 0.25 angstroms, 9.63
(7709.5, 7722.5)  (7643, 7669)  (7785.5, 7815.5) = 0.22 angstroms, 9.48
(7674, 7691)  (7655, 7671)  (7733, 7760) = -0.52 angstroms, 9.33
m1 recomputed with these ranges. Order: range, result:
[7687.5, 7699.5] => 9.28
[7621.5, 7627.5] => 9.63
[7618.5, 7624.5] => 9.17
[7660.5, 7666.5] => 9.26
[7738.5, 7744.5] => 9.62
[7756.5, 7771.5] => 9.27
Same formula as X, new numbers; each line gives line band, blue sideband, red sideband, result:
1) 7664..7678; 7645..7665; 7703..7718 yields -0.11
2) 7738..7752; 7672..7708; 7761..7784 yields -0.22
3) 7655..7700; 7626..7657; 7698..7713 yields 1.06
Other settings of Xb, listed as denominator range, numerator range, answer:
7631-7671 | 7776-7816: 0.98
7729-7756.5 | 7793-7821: 0.99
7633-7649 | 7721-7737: 0.95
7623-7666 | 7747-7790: 0.97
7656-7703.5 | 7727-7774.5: 0.99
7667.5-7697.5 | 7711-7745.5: 0.99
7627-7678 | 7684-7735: 0.98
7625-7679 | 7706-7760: 0.98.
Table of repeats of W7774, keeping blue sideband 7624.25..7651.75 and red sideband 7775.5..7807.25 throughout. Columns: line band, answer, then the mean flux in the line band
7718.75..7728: 0.3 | 9.31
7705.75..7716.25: 0.2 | 9.45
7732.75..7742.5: 0.2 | 9.44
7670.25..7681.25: 0.2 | 9.52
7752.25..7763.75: 0.2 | 9.43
